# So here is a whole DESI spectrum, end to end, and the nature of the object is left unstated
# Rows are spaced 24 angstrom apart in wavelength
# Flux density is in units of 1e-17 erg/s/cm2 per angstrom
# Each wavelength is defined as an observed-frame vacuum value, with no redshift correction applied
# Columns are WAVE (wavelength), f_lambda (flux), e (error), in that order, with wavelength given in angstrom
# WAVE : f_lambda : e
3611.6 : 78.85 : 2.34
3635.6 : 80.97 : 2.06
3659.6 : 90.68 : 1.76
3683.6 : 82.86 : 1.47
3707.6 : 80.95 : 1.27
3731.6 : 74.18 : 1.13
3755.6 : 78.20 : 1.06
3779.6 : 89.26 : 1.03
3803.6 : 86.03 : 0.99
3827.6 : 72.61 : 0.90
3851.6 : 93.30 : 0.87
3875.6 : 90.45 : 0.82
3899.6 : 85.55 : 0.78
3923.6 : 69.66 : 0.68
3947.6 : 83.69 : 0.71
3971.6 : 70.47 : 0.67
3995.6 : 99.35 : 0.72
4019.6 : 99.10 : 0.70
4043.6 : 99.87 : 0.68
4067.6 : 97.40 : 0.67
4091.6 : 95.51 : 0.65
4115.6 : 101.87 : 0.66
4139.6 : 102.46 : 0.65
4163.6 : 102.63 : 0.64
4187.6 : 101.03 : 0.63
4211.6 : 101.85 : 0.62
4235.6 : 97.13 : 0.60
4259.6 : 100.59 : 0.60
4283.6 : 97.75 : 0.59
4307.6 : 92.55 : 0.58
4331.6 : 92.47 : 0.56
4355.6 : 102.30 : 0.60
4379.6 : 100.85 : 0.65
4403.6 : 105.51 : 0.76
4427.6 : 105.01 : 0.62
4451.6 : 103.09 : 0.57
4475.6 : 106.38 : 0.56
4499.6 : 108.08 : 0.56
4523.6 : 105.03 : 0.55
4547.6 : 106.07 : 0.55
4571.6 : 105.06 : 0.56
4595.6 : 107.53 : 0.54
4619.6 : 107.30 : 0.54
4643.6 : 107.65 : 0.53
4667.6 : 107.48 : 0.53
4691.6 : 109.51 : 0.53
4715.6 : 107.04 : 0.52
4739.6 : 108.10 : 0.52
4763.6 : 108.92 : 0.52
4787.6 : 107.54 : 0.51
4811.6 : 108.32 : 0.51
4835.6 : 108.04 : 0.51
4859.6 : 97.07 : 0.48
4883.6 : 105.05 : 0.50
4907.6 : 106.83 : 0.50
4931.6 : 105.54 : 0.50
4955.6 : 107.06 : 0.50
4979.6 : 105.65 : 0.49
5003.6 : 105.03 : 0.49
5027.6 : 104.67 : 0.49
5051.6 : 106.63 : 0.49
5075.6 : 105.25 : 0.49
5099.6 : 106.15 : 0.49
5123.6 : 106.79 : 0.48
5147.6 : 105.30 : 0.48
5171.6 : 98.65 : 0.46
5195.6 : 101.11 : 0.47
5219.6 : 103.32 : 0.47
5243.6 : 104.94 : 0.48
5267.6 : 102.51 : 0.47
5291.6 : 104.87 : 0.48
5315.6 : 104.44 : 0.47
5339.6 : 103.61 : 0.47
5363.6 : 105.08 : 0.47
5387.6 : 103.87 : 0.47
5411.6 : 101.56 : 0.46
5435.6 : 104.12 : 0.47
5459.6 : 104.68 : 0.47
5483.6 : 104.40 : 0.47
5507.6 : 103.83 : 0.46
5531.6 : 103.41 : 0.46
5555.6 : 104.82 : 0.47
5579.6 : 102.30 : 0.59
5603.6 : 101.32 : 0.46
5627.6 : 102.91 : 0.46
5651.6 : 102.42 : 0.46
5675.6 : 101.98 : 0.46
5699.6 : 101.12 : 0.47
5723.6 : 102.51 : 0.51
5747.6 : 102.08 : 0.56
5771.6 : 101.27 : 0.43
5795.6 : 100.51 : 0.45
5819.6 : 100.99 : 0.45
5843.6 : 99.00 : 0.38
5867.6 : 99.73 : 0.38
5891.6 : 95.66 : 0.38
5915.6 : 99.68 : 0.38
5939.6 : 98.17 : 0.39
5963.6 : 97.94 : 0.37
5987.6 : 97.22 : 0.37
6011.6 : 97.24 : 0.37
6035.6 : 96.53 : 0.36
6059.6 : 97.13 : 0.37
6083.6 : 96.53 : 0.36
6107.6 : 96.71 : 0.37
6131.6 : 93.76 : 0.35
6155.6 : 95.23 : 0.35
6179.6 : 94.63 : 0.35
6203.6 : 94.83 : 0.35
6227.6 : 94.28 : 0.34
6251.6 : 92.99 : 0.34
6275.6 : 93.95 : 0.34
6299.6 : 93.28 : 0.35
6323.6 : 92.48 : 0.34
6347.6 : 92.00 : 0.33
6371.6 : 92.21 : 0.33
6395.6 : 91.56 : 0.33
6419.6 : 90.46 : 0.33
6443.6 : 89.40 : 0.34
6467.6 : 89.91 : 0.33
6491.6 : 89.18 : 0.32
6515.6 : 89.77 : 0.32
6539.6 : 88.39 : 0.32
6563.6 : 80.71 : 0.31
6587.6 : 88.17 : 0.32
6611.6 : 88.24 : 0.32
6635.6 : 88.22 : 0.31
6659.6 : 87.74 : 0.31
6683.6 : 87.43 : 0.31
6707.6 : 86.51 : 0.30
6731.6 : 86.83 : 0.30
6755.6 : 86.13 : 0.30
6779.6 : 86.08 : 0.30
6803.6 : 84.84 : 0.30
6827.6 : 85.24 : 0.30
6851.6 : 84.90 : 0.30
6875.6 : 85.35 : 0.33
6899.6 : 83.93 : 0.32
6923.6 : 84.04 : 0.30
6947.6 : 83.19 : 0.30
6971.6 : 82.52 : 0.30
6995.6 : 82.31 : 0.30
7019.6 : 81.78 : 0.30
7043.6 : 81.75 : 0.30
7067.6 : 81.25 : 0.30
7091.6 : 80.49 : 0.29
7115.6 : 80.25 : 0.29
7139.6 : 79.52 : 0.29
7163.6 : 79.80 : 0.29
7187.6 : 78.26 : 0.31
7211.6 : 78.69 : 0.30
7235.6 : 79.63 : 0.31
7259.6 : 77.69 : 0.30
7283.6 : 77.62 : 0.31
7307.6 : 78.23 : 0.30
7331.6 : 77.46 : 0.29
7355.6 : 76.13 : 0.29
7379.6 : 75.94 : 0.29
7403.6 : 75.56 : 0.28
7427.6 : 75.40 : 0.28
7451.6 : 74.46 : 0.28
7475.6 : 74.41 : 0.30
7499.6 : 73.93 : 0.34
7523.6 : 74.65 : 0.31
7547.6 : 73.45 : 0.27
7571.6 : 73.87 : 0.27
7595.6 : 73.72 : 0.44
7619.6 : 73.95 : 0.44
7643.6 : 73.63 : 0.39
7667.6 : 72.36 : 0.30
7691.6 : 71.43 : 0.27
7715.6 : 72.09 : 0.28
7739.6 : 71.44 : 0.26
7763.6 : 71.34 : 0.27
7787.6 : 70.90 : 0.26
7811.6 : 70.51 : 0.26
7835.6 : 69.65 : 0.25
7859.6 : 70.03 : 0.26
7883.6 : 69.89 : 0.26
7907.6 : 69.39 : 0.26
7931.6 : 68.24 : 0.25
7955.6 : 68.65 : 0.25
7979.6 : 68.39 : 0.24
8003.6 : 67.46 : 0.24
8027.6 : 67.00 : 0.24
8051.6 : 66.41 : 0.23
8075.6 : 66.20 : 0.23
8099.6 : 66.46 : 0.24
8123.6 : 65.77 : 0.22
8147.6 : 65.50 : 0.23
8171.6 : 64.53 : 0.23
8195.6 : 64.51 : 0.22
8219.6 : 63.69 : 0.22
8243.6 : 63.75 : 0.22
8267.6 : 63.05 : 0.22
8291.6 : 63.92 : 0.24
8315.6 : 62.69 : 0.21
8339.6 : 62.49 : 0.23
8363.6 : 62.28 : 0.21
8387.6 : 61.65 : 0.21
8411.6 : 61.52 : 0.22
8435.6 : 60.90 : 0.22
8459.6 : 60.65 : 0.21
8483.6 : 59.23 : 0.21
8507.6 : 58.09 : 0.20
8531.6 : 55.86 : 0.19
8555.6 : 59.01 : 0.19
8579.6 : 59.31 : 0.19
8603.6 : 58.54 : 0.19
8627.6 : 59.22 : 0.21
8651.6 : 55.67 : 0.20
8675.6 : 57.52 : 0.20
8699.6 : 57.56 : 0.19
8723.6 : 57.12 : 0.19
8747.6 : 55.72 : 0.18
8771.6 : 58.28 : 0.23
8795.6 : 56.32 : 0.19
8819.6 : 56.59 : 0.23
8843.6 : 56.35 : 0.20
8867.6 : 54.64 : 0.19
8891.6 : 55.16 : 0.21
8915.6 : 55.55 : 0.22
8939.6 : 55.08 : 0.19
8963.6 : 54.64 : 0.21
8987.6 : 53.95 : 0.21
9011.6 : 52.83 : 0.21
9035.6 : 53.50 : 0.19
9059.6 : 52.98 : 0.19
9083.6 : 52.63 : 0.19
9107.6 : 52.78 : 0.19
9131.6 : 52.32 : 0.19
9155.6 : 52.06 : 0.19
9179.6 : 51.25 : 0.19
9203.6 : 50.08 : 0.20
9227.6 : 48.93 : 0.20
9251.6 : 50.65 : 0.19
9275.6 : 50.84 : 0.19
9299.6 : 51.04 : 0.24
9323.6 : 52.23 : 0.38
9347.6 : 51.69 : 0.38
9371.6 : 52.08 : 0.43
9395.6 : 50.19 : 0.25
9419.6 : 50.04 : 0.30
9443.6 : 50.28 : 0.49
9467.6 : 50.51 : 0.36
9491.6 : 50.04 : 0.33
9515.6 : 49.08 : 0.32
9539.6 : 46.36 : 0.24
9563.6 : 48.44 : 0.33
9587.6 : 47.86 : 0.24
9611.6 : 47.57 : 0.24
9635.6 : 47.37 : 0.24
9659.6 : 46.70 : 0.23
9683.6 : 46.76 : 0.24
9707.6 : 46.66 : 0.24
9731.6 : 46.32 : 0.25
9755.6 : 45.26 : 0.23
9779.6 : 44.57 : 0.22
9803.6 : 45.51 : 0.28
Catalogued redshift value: 0.00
